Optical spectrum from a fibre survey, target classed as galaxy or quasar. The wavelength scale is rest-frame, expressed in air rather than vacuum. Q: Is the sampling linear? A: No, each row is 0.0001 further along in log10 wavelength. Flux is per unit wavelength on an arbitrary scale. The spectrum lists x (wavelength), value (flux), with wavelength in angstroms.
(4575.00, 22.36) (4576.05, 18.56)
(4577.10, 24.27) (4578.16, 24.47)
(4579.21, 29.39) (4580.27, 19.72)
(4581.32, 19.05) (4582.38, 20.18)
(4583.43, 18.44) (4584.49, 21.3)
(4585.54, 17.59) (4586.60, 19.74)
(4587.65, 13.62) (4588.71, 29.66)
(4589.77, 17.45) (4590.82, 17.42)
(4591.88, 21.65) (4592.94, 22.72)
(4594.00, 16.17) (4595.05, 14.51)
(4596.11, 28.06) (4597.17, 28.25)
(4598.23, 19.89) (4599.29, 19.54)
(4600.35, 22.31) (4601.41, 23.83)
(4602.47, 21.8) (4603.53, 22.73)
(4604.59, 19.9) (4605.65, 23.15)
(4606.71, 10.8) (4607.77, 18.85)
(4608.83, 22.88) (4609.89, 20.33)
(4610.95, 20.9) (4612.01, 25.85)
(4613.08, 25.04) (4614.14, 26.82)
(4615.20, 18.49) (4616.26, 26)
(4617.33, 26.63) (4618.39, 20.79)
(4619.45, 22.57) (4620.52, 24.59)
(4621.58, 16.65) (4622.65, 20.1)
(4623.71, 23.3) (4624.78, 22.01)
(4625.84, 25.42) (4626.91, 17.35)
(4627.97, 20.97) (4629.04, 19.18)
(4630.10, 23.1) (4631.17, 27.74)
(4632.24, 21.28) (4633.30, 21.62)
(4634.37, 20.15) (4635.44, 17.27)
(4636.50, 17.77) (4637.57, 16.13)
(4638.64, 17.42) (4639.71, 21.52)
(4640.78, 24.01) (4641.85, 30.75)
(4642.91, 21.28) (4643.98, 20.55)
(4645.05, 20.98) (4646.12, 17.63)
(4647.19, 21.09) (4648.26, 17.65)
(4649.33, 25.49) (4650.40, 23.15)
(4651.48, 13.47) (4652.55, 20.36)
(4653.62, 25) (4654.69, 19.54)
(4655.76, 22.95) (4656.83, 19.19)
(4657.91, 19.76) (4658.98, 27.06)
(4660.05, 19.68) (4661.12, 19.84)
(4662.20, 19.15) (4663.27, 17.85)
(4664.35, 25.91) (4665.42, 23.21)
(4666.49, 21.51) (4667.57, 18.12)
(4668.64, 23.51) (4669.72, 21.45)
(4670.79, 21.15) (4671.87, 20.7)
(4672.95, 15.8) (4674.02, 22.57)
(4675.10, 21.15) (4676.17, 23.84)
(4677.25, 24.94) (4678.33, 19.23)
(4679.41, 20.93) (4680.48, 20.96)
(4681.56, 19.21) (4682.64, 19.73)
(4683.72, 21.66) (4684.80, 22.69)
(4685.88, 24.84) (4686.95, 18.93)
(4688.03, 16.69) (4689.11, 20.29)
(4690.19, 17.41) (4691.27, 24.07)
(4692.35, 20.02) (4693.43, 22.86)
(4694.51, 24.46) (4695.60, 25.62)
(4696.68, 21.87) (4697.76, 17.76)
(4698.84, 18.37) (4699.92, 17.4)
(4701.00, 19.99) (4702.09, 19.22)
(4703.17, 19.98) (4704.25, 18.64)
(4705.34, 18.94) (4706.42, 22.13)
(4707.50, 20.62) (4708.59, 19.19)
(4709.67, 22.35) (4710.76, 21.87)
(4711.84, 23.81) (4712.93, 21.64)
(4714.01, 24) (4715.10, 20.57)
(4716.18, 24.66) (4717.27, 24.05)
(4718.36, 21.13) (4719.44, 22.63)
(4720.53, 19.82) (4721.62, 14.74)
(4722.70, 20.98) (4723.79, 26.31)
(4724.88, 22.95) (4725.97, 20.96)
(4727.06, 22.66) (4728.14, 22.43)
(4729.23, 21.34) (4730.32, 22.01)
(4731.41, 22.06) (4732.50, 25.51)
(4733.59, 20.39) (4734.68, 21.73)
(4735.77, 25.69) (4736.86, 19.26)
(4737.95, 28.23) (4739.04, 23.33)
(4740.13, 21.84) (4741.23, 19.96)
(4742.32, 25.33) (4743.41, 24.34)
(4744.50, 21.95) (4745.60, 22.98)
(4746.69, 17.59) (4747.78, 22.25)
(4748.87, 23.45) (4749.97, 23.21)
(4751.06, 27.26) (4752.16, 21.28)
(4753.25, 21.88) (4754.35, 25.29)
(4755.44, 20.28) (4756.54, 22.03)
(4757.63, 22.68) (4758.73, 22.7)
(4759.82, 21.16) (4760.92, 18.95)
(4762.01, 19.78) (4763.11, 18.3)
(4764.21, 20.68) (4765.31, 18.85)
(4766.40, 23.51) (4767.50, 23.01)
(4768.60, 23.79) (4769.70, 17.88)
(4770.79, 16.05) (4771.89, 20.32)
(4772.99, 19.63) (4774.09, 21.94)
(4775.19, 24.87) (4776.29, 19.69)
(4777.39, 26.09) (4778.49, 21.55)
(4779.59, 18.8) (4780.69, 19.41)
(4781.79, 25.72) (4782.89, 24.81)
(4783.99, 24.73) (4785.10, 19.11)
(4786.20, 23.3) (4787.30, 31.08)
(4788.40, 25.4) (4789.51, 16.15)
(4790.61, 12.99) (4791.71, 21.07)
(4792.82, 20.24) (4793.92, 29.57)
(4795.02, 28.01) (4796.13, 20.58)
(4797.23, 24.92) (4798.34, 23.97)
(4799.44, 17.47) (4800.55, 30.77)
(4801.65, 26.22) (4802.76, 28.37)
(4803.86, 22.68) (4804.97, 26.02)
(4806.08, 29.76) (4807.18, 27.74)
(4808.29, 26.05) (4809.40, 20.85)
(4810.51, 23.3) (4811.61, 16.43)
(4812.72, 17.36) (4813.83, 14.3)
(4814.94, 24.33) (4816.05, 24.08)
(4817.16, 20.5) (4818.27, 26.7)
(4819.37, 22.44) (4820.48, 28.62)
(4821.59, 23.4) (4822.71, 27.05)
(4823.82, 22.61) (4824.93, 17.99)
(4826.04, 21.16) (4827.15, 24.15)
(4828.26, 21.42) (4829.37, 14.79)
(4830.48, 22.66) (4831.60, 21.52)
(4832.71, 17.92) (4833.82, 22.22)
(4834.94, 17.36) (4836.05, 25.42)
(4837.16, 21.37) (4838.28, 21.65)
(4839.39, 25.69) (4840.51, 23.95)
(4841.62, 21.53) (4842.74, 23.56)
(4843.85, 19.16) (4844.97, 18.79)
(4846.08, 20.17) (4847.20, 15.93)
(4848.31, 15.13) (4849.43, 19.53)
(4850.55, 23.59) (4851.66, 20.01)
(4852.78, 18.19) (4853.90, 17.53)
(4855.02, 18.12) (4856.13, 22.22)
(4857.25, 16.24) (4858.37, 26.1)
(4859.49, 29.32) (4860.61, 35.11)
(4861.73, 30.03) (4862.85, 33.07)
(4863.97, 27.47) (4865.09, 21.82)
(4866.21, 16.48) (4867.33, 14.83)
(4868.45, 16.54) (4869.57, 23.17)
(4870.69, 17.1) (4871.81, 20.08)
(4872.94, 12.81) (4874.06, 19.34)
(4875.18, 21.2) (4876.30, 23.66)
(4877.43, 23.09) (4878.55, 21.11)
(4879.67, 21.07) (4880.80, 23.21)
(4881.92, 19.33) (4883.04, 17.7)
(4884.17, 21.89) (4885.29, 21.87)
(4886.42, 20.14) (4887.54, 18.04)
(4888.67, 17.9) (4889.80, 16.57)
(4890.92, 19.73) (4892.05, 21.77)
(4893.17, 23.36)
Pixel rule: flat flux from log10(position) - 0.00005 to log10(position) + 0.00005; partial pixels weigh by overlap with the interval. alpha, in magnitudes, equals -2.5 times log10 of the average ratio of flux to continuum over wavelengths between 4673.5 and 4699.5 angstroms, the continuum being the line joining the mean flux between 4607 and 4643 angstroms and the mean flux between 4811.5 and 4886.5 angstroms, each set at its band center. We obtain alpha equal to 0.025 mag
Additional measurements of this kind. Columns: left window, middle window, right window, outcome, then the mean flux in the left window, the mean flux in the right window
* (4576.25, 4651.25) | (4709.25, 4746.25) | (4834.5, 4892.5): -0.06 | 21.4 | 21.1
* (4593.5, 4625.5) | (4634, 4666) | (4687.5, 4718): 0.03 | 21.8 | 21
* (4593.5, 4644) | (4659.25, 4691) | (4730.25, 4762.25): 0.06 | 21.6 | 22.5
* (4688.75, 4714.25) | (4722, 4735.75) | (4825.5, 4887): -0.08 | 20.9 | 21.2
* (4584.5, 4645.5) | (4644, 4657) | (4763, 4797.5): 0.05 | 21.4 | 22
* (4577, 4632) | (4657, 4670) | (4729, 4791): 0.02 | 21.6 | 22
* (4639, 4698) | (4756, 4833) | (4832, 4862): -0.04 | 21.3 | 21.6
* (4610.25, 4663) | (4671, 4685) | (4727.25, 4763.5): 0.04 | 21.5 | 22.3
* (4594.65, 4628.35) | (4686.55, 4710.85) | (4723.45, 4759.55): 0.11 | 21.9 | 22.7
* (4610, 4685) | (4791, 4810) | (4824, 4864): -0.14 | 21.4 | 21.9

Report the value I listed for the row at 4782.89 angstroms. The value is 24.81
